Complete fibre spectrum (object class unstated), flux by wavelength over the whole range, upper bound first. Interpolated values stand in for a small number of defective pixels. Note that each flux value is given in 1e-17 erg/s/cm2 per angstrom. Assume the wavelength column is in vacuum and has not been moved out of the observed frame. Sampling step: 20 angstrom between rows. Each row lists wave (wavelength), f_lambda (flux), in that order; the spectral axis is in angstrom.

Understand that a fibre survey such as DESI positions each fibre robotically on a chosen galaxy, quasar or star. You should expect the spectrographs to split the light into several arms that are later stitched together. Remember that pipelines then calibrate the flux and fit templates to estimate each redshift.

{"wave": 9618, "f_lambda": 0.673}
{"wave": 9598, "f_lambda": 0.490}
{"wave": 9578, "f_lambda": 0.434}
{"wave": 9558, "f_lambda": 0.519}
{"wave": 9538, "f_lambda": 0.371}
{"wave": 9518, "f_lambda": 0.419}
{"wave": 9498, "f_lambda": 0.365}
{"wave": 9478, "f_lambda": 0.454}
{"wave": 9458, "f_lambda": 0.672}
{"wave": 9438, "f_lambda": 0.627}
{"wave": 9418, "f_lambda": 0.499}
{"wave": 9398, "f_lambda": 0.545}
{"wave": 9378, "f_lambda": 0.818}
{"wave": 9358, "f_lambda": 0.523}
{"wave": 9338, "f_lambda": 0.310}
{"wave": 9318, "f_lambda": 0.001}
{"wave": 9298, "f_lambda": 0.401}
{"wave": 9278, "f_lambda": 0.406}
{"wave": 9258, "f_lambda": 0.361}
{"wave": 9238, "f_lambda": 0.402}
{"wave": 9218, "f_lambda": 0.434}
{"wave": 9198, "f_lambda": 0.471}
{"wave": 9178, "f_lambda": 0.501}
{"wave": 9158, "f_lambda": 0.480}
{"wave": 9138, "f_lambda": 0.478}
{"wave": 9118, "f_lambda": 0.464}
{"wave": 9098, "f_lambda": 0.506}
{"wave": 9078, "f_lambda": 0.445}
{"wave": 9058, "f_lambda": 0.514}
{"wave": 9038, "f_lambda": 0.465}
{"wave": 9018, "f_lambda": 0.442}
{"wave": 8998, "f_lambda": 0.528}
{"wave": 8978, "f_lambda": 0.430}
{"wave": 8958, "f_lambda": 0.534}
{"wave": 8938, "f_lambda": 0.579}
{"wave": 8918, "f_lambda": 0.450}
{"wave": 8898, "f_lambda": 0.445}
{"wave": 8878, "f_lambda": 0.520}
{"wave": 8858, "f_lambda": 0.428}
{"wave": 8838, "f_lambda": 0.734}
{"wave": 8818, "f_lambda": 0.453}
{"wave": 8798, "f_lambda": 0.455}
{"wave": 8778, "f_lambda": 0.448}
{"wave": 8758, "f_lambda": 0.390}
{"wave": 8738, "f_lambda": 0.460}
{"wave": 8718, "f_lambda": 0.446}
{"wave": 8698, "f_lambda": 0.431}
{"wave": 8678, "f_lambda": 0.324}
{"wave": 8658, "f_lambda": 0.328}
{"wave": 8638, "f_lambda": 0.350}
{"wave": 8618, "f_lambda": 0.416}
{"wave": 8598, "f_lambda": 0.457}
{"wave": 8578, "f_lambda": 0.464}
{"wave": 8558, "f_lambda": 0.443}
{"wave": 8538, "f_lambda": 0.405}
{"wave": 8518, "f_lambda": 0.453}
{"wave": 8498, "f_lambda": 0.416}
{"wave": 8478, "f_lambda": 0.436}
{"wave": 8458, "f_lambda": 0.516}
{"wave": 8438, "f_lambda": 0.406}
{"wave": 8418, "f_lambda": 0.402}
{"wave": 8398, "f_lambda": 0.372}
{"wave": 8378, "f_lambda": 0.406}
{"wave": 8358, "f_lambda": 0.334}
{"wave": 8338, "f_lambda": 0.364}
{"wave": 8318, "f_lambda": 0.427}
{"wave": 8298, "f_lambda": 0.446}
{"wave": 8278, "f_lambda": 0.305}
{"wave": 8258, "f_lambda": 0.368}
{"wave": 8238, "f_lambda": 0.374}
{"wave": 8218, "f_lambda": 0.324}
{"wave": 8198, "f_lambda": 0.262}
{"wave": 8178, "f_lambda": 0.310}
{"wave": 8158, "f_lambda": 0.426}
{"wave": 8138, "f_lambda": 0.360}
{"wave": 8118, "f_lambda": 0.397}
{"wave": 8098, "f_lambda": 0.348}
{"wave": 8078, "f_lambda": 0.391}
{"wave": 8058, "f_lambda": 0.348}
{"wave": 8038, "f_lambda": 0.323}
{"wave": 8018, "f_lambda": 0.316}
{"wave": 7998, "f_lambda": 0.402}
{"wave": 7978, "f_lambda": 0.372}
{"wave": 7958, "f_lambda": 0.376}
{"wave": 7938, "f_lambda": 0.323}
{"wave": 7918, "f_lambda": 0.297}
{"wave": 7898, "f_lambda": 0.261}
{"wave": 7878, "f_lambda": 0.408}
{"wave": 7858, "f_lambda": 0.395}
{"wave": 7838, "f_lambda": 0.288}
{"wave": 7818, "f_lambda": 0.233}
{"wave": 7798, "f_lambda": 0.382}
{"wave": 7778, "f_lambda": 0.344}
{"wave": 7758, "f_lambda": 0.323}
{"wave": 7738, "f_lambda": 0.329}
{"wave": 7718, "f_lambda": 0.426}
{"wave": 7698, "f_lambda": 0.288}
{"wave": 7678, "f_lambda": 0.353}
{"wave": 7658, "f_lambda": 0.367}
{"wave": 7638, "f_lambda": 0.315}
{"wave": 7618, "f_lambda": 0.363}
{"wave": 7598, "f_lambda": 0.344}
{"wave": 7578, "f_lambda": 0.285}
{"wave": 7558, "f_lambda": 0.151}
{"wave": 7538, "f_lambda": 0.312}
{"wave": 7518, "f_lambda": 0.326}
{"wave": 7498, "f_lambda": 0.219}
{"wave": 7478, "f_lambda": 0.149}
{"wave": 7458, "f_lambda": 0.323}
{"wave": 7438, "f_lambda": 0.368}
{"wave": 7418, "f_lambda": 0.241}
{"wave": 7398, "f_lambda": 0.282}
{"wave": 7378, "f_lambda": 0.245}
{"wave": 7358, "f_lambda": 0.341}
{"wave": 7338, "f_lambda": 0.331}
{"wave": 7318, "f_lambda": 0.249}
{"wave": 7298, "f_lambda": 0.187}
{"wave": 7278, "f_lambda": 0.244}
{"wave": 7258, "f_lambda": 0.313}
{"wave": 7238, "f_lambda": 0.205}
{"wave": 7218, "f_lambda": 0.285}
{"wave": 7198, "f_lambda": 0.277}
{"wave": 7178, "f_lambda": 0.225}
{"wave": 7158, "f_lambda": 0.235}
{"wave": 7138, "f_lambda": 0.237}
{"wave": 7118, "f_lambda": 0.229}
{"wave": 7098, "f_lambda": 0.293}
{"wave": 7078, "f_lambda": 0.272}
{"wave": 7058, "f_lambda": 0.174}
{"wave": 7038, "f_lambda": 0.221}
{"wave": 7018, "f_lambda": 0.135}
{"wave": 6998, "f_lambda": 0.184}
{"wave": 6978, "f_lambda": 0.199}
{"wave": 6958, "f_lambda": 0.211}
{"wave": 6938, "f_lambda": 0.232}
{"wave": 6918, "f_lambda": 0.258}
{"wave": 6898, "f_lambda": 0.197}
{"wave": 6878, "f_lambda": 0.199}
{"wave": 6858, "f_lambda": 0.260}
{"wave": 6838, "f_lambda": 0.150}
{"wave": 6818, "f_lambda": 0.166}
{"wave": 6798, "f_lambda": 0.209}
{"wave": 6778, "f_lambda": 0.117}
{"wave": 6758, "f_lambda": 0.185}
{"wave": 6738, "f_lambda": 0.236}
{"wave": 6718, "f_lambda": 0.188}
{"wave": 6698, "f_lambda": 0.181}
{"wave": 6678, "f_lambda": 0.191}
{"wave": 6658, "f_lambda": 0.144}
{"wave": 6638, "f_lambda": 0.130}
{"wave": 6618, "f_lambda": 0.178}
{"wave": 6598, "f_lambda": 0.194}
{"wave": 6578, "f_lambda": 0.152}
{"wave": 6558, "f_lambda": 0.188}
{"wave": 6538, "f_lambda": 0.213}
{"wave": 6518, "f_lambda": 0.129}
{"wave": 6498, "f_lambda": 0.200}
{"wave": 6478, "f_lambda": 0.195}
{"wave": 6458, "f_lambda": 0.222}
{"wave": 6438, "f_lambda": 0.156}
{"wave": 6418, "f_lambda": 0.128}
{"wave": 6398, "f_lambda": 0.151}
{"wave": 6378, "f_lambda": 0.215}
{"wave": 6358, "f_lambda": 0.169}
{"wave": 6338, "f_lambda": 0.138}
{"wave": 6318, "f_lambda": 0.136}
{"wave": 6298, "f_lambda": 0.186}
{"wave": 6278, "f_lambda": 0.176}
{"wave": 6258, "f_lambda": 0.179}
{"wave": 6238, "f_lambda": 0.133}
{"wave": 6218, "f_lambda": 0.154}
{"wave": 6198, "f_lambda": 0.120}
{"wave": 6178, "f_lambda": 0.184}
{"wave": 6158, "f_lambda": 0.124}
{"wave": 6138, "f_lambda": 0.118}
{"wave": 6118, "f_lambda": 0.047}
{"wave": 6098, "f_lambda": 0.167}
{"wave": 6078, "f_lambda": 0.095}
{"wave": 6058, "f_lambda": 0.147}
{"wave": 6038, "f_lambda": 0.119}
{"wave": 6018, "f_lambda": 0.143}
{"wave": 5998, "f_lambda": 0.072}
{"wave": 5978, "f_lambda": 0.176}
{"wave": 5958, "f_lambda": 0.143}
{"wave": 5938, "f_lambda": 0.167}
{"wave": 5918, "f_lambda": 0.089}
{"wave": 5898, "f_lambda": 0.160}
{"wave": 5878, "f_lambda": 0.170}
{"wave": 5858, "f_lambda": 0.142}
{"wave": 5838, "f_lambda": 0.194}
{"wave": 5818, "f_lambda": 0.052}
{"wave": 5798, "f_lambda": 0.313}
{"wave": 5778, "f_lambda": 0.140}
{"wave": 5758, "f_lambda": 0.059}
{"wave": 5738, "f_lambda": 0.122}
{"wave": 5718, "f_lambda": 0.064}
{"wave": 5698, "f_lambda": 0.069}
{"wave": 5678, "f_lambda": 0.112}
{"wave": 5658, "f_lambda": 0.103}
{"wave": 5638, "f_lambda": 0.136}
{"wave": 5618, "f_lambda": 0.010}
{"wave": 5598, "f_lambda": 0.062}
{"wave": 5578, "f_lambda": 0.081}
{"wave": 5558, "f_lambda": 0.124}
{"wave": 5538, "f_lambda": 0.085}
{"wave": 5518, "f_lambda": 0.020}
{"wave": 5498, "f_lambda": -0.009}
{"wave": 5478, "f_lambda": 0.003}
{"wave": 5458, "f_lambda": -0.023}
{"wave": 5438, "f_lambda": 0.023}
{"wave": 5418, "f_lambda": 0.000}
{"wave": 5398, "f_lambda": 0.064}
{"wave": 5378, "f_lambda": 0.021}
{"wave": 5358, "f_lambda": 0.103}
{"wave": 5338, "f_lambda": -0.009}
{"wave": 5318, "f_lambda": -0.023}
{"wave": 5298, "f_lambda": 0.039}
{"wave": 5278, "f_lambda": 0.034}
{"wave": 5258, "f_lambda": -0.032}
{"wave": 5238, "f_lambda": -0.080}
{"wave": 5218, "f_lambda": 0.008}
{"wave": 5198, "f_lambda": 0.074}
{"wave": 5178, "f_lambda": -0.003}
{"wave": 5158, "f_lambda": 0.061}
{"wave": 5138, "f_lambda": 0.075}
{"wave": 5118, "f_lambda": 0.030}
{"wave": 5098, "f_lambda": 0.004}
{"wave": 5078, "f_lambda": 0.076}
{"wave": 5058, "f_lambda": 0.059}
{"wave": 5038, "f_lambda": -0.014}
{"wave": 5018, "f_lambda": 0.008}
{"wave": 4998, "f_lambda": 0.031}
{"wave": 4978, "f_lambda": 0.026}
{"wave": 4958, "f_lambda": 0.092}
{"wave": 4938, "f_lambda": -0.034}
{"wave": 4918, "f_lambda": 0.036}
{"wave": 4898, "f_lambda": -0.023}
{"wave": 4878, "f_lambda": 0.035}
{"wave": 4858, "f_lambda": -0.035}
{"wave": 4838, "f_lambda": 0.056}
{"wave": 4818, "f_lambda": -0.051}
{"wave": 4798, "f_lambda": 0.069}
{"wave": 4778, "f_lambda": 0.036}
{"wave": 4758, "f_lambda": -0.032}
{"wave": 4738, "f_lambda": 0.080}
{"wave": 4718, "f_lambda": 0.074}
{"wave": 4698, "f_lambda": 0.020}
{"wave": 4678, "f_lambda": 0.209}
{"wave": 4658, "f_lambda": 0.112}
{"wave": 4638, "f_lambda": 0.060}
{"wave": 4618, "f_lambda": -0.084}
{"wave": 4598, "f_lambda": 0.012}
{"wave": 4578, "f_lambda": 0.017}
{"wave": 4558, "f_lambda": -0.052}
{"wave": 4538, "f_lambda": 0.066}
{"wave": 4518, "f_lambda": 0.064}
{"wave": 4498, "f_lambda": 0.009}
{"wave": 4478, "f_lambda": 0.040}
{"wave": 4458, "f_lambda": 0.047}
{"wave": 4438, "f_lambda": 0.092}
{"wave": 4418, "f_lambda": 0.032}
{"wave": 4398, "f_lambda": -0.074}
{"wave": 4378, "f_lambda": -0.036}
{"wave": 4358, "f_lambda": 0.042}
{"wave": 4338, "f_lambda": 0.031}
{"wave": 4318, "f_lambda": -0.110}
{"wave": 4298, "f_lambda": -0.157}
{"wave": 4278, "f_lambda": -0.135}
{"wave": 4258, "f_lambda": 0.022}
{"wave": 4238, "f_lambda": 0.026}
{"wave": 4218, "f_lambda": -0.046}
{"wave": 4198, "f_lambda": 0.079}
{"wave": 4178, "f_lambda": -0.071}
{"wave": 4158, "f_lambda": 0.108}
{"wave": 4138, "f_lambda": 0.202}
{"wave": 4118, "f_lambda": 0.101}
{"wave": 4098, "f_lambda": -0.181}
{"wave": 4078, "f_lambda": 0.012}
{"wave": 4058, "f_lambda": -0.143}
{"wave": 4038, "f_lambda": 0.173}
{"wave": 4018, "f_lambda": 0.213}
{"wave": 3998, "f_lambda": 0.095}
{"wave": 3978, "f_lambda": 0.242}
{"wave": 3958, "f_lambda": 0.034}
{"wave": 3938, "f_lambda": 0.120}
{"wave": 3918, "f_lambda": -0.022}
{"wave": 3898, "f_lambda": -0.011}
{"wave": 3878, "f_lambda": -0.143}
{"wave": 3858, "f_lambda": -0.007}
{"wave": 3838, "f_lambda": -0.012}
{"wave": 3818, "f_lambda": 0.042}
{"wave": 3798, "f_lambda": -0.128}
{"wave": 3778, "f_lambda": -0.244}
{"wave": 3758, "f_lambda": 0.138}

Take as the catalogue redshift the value 0.905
